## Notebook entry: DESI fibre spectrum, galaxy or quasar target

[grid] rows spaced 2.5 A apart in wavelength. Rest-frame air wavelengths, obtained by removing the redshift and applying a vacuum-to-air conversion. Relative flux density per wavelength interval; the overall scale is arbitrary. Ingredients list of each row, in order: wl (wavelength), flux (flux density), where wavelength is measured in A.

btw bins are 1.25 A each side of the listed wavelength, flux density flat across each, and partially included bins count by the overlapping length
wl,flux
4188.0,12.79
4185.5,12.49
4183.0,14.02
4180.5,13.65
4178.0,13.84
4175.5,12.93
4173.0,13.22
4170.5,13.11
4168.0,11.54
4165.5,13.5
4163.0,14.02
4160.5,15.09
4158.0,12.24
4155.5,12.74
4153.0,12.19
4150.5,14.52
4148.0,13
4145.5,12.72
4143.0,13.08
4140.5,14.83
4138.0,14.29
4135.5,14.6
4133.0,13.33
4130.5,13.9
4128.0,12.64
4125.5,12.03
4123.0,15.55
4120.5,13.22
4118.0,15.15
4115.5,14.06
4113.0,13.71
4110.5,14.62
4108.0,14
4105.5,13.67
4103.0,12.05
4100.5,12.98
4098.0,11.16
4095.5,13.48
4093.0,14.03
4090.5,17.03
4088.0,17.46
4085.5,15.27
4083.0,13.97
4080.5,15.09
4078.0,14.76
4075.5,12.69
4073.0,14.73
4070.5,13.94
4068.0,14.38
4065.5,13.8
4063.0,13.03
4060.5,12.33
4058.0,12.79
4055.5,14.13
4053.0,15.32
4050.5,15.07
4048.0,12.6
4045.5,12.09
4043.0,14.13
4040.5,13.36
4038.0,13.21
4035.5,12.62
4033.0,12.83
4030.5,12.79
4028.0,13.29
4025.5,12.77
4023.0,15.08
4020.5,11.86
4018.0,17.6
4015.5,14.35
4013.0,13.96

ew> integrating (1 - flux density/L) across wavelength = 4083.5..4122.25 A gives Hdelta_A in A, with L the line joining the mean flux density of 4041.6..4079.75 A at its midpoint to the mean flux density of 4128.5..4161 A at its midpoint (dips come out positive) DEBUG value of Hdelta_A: -1.45 A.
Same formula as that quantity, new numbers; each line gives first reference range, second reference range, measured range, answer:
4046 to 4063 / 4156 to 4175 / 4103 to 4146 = -1.5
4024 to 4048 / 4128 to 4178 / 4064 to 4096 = -3.7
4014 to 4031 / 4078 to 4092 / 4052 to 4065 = 1.3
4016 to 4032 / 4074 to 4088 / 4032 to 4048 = 1.2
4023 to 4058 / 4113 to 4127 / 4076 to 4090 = -1.6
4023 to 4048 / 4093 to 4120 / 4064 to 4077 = -0.6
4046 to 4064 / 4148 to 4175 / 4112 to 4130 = -0.6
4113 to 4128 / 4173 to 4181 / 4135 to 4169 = 0.4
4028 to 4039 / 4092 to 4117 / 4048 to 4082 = -2.2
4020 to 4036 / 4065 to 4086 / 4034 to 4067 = 0.6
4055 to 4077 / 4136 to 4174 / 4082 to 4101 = -1.4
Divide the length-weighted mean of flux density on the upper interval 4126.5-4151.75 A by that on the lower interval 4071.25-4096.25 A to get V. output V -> 0.92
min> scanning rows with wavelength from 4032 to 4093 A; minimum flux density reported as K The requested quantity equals 12.09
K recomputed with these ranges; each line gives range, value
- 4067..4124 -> 11.16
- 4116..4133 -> 12.03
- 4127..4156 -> 12.19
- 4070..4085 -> 12.69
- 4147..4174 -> 11.54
